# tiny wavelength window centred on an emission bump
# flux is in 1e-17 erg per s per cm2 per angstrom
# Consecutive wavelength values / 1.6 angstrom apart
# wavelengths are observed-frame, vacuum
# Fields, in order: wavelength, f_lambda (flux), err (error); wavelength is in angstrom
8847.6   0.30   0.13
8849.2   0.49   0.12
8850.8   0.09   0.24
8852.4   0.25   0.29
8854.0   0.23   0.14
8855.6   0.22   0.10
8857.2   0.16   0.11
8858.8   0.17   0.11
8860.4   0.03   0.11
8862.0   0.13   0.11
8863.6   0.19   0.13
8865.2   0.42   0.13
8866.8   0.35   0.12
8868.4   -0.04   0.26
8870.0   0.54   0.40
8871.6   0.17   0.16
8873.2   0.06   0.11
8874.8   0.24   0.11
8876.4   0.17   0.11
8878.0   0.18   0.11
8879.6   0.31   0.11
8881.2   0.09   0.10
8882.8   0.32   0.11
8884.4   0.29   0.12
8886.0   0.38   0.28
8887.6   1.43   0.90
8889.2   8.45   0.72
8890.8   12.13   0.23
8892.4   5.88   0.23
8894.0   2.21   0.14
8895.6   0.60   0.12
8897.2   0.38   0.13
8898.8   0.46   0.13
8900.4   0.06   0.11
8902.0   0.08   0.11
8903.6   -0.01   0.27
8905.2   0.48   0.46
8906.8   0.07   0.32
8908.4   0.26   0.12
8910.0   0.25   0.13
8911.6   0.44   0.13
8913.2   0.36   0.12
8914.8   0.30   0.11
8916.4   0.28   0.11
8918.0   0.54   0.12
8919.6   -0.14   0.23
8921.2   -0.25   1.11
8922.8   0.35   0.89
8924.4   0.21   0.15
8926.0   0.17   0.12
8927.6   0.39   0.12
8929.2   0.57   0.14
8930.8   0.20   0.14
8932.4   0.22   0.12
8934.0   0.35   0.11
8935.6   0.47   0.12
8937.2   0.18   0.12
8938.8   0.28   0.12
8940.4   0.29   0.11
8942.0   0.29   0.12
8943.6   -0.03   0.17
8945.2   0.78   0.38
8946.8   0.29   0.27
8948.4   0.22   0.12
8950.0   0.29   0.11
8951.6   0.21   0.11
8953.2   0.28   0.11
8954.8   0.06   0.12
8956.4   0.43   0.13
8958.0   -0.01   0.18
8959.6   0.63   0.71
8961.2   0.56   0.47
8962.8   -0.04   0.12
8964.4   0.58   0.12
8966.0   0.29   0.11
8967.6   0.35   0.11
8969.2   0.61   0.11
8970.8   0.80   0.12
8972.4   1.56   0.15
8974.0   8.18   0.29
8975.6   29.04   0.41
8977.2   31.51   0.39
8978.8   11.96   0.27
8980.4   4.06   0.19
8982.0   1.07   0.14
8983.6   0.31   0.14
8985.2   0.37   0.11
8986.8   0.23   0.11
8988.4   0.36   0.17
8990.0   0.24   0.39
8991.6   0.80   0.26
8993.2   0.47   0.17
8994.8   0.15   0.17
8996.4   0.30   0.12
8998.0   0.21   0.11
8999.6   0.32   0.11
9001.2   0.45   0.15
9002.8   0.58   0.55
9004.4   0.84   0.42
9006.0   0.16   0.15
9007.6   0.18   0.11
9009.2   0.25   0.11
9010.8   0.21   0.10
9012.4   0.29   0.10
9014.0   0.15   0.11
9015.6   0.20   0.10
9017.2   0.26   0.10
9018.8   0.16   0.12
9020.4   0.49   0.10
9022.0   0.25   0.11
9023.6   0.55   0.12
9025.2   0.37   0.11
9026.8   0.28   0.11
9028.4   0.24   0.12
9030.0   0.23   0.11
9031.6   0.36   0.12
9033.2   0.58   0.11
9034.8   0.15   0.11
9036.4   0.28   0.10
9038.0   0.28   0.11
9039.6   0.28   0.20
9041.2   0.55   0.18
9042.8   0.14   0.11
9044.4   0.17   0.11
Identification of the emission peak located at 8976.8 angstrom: [O III] 5007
